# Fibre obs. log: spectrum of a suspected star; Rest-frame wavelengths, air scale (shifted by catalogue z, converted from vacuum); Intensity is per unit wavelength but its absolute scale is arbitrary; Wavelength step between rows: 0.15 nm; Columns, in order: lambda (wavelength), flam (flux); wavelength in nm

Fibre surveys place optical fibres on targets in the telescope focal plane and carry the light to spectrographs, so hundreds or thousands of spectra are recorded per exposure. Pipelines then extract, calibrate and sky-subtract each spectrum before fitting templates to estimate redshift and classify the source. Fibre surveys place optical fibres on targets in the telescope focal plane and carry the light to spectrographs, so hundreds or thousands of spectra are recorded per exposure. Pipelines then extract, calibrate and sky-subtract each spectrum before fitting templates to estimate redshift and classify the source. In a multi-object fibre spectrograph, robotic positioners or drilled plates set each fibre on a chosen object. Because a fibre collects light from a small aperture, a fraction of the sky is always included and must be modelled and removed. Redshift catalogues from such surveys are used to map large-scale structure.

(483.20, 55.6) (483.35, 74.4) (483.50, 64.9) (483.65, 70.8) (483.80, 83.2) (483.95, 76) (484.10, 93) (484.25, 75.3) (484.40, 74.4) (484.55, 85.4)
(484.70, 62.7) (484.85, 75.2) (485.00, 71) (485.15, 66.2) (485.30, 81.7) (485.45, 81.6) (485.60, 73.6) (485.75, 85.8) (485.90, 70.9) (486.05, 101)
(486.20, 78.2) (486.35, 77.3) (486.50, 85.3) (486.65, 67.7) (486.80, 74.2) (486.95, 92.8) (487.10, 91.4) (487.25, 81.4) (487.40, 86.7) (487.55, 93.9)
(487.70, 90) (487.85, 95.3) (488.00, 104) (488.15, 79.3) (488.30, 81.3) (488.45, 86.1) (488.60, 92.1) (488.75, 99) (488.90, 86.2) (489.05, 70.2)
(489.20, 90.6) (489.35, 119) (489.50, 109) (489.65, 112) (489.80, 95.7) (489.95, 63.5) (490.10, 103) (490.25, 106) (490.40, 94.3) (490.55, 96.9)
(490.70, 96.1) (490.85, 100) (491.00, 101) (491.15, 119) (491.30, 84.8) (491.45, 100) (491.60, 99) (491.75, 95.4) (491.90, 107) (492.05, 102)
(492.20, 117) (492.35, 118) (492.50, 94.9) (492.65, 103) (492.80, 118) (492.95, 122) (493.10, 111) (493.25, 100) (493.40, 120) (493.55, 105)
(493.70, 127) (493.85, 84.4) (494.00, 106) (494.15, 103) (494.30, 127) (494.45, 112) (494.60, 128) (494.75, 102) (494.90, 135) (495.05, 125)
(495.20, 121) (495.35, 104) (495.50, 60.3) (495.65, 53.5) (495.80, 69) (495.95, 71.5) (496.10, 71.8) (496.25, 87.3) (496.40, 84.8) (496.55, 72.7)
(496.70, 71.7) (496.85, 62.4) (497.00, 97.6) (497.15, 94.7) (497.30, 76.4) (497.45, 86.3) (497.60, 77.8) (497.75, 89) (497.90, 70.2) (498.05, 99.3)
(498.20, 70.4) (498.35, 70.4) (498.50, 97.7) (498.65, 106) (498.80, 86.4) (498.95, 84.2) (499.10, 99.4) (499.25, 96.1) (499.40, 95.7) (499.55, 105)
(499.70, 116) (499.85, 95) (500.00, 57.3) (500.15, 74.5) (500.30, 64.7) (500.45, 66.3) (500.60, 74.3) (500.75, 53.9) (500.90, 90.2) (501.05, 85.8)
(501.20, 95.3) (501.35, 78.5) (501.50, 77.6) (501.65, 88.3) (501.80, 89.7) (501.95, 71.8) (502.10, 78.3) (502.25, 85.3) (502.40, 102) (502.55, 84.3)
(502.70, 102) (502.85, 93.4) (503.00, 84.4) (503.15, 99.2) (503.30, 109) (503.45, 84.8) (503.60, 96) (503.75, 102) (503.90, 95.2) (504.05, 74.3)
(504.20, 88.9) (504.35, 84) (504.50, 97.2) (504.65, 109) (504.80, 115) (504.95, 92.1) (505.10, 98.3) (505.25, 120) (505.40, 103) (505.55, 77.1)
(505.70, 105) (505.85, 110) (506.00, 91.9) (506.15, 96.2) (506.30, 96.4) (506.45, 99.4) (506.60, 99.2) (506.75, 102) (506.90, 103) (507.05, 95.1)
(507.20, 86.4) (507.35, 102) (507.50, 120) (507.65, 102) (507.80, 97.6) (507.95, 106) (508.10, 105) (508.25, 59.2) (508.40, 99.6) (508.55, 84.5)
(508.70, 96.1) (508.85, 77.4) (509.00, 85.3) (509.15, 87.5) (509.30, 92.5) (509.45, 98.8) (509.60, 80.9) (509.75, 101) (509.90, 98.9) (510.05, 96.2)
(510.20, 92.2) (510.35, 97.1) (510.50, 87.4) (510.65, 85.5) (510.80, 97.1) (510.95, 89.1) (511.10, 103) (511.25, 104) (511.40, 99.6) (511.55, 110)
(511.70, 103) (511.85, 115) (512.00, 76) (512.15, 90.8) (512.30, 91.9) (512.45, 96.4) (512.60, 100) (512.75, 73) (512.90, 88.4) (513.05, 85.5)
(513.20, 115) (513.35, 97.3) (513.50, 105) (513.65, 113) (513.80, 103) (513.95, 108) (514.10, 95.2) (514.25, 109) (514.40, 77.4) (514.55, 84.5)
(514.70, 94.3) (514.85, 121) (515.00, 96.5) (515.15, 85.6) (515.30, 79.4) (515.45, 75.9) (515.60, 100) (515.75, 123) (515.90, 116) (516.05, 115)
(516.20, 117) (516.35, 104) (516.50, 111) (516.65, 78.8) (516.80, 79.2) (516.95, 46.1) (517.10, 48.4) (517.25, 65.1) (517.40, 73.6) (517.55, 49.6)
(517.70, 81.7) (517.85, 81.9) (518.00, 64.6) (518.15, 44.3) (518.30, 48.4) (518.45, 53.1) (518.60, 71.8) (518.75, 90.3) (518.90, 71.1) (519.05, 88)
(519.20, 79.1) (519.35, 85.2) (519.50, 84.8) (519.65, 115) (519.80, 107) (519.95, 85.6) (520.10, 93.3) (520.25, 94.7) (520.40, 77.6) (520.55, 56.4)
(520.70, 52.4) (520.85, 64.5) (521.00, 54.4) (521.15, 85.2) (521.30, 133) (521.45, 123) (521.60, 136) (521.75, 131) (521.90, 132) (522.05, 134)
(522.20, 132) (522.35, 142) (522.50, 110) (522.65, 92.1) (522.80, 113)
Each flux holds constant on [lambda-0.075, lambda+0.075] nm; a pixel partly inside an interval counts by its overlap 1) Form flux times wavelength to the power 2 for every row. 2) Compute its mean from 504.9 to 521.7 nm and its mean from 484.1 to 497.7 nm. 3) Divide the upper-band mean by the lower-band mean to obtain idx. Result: 1.08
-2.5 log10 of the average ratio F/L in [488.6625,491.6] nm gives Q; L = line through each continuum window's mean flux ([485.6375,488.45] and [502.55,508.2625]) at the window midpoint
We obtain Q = -0.12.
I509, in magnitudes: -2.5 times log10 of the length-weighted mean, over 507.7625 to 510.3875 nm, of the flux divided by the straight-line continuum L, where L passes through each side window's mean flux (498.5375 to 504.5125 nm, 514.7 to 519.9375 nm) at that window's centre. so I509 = -0.07 mag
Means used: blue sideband 87.8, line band 91.8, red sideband 84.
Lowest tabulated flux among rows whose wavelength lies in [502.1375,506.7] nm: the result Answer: 74.3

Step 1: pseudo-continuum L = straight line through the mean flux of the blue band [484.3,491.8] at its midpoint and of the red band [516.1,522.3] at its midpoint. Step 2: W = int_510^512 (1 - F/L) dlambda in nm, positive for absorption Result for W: -0.25 nm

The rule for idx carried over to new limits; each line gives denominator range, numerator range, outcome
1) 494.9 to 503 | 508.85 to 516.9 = 1.20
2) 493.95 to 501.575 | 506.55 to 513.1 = 1.13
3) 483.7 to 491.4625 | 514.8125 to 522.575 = 1.16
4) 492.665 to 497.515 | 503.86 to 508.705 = 1.05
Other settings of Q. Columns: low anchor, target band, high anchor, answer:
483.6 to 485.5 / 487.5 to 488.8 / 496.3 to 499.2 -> -0.158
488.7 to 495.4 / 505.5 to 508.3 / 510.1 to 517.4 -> -0.002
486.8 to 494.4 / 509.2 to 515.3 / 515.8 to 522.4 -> -0.059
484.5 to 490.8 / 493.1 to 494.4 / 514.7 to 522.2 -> -0.243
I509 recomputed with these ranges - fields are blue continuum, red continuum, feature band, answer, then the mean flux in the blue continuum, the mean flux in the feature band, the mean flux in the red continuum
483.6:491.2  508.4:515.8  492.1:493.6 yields -0.24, 87.1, 111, 95.2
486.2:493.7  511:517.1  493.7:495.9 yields -0.06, 96.8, 103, 96.5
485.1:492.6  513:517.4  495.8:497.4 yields 0.18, 92.1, 78.7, 94.5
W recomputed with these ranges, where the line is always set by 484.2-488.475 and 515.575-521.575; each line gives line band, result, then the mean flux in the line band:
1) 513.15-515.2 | -0.43 nm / 100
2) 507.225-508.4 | -0.22 nm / 98.3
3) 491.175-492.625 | -0.37 nm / 103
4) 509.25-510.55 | -0.18 nm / 94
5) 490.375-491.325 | -0.21 nm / 99.9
